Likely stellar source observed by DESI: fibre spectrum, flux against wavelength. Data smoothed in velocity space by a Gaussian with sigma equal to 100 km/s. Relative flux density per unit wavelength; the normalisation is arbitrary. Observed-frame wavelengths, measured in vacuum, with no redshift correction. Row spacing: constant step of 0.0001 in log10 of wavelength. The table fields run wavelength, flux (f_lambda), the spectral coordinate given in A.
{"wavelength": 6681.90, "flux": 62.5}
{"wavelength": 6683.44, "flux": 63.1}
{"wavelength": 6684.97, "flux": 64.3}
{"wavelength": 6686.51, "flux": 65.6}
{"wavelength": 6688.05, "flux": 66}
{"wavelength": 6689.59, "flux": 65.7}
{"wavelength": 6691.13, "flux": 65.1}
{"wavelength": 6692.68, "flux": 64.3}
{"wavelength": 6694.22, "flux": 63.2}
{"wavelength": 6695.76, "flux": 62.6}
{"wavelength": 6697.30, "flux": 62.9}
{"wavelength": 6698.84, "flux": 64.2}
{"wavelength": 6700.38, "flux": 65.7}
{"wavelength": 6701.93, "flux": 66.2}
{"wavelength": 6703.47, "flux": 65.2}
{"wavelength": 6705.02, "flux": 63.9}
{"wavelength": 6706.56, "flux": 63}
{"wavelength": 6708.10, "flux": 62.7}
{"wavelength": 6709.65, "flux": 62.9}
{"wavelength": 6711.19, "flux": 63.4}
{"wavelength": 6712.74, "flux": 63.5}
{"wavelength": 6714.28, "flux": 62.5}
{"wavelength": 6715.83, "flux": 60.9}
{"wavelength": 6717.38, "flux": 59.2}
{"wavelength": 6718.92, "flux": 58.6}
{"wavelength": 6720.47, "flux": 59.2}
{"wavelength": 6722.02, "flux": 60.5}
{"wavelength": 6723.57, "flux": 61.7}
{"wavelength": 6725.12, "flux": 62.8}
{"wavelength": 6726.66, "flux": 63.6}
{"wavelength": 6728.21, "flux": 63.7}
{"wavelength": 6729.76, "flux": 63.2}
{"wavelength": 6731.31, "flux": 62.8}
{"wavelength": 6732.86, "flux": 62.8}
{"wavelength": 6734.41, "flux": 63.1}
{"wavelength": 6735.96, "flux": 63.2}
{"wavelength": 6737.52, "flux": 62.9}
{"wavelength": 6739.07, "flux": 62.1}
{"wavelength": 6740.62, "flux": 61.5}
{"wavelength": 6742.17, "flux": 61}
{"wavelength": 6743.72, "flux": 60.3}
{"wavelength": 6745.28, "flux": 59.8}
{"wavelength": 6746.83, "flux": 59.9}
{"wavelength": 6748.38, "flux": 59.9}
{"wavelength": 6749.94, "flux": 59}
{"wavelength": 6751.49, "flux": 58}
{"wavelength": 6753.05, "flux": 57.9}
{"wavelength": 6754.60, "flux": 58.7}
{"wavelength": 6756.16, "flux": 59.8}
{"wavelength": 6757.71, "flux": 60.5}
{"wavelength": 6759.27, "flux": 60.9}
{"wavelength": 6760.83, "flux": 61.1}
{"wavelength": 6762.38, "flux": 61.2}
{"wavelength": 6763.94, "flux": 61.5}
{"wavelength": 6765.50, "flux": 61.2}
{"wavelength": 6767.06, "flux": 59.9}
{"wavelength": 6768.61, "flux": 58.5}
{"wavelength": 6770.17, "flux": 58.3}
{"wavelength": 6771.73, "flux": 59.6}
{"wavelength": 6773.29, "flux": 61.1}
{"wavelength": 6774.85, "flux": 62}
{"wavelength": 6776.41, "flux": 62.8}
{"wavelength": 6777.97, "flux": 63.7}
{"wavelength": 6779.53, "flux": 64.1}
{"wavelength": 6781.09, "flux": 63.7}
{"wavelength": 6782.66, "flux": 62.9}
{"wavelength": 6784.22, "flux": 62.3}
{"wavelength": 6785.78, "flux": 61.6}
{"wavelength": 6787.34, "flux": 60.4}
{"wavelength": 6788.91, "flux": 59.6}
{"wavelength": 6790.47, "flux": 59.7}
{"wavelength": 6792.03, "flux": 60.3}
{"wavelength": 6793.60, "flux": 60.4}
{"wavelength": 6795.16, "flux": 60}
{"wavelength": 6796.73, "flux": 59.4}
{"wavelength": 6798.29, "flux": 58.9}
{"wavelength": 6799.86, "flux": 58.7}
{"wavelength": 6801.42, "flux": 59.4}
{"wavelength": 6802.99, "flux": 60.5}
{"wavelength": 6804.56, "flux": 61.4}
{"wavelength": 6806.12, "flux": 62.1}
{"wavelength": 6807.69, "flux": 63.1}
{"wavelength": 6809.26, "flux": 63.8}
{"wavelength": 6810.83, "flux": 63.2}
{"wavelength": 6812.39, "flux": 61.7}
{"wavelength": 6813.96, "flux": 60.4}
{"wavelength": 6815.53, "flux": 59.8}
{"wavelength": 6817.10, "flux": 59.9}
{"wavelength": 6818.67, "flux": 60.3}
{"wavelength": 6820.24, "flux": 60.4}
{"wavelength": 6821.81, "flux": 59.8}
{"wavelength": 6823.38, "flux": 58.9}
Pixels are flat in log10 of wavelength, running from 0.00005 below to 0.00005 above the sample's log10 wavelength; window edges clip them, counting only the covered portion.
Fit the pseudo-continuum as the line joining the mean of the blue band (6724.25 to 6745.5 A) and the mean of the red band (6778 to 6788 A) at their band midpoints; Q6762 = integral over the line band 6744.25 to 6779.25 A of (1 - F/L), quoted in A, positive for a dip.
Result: 1.2 A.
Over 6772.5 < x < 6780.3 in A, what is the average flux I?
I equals 62.7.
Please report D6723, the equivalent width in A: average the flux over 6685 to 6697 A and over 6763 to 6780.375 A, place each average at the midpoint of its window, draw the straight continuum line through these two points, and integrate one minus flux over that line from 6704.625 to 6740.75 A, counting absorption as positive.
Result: 0.6 A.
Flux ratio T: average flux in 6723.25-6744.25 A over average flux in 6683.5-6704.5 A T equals 1.0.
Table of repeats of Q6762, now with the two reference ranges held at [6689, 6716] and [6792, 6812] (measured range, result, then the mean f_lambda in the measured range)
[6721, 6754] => 0.7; 61.4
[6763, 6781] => 0.2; 61.3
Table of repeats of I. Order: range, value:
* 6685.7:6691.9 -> 65.6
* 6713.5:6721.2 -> 60.1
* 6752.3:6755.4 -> 58.3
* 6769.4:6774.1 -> 59.7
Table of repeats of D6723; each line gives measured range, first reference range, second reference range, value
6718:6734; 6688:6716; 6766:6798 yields 0.3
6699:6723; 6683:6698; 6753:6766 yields 0.2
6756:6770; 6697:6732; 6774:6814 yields 0.3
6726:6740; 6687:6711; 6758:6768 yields -0.1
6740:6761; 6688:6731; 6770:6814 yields 0.8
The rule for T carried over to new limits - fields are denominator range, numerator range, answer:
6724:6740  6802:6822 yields 0.97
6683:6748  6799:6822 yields 0.97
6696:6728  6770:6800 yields 0.97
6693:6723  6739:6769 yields 0.96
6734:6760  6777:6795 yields 1.02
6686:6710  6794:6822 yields 0.94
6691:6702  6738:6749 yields 0.95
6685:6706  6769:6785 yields 0.96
